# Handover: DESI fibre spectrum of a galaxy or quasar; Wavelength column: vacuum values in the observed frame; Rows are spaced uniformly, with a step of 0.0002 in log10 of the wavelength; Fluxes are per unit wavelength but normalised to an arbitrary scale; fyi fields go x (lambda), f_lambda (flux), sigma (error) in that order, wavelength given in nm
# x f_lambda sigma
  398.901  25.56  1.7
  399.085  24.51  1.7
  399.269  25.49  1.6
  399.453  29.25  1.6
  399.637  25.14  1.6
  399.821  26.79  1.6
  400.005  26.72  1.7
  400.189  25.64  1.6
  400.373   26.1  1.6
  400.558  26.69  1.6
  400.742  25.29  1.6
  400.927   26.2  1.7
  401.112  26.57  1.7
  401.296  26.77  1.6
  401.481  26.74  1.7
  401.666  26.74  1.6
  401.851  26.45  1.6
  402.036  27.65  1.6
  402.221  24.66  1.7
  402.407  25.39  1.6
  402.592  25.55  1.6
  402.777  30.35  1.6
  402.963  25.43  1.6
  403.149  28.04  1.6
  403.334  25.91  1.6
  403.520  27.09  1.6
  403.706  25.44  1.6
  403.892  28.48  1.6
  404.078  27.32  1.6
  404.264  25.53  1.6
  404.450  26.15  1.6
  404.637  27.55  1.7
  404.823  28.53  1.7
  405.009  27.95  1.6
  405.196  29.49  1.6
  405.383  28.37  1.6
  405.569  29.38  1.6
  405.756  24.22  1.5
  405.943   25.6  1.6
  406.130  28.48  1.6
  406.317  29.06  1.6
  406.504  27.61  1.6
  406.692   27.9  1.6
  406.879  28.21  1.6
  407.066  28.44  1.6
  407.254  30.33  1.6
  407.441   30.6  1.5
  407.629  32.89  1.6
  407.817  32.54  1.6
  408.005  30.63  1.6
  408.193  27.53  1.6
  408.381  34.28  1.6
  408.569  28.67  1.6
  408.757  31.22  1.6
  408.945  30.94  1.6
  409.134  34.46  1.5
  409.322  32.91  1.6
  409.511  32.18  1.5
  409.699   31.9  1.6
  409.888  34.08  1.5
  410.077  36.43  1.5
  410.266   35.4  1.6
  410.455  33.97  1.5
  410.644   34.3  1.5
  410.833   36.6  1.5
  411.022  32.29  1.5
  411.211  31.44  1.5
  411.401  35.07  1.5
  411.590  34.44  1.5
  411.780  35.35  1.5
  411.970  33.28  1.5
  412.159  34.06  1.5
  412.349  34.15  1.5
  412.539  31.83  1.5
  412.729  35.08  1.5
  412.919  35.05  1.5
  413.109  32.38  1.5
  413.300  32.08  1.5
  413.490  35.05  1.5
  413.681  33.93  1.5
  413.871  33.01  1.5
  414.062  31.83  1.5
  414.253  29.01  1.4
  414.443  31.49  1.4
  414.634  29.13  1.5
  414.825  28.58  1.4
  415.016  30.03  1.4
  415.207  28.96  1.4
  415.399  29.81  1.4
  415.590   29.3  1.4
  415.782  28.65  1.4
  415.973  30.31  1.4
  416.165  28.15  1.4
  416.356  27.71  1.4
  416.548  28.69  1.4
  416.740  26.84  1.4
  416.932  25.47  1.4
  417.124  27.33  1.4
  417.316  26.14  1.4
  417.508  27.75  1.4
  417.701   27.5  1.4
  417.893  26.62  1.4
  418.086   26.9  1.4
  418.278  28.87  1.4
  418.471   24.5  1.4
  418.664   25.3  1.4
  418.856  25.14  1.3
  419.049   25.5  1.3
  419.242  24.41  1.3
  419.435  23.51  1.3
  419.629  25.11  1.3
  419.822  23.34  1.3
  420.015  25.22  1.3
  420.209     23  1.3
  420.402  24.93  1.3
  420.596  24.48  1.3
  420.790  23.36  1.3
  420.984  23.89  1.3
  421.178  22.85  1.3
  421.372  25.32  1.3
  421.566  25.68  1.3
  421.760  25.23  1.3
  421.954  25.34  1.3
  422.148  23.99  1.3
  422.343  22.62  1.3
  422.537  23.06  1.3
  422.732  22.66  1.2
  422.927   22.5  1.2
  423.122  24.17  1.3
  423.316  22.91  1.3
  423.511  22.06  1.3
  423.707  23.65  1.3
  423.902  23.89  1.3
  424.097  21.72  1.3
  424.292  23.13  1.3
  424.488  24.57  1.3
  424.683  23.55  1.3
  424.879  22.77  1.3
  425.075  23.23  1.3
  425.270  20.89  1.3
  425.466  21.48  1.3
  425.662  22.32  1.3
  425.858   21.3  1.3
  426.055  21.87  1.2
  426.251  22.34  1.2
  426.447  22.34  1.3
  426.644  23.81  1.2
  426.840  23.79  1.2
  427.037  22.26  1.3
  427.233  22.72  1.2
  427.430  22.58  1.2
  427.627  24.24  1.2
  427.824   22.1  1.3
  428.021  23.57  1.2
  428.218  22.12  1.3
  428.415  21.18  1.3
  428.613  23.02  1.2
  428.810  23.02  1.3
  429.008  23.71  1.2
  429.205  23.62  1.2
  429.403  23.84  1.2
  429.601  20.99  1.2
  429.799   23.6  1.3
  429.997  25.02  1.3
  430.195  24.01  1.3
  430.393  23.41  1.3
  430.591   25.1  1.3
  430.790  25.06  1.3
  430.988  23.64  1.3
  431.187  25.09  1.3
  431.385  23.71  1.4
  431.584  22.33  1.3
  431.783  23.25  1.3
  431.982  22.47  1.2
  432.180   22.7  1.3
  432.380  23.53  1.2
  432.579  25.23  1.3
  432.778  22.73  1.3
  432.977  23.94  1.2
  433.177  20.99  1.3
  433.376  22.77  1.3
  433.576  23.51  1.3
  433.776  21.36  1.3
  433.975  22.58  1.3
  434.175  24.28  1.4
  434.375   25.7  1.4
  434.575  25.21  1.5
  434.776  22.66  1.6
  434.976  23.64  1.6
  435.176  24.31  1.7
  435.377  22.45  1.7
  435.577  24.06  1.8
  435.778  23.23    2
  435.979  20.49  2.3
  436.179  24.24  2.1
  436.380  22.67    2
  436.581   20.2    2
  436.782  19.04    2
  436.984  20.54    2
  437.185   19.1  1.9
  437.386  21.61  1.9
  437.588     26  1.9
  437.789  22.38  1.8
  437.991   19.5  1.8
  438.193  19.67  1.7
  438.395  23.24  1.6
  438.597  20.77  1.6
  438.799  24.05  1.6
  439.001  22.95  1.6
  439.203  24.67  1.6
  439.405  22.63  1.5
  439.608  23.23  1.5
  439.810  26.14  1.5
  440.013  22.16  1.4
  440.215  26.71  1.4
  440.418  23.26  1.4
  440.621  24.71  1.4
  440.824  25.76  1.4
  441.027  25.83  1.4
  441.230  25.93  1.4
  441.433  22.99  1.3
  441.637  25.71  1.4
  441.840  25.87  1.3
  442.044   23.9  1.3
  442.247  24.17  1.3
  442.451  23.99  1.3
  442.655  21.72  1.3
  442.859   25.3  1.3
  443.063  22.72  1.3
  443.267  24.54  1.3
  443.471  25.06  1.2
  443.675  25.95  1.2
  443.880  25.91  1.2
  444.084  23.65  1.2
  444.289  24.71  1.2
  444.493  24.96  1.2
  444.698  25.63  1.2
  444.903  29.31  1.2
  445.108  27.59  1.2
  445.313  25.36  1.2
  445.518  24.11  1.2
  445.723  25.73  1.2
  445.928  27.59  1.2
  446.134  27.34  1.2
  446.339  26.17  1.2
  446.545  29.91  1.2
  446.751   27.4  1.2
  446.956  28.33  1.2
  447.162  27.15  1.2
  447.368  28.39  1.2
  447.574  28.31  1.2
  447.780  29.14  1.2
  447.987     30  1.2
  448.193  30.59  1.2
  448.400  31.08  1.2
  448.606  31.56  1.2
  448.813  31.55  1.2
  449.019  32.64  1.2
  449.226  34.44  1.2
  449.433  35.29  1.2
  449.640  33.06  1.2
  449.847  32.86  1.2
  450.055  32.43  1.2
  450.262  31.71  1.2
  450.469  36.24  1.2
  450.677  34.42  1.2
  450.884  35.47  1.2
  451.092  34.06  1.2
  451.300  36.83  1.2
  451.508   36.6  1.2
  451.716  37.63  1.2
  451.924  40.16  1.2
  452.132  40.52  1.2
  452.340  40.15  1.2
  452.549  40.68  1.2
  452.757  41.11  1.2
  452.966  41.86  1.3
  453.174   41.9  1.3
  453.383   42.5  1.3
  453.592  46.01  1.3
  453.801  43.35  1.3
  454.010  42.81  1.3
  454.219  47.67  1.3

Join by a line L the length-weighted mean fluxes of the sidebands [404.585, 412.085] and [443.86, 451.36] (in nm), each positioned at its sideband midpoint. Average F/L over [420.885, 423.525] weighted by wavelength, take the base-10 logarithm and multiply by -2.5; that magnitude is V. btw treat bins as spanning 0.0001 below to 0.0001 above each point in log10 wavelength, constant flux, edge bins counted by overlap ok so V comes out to 0.276 mag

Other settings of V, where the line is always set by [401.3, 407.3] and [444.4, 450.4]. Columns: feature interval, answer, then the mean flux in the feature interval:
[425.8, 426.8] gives 0.25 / 22.5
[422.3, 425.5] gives 0.23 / 22.9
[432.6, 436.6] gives 0.23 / 23.2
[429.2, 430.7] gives 0.20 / 23.7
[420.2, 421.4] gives 0.17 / 24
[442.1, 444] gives 0.19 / 24.4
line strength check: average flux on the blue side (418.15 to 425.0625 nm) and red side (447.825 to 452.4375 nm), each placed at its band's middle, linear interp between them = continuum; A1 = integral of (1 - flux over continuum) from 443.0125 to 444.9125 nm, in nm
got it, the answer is 0.418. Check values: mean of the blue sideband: 24.1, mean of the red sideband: 34.4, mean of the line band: 25.1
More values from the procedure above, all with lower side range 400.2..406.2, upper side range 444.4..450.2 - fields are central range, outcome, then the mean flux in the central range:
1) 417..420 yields 0.200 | 25.8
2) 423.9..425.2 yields 0.225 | 23.2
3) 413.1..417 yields -0.355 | 30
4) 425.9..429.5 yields 0.679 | 22.9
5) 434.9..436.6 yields 0.338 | 22.9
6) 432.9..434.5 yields 0.300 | 23.2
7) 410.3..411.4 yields -0.268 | 33.9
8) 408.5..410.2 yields -0.341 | 32.6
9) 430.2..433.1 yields 0.478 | 23.7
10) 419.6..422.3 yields 0.336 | 24.4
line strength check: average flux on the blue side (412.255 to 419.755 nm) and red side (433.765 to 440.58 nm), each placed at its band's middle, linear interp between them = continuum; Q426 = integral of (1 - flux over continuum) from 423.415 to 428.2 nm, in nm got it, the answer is 0.617 nm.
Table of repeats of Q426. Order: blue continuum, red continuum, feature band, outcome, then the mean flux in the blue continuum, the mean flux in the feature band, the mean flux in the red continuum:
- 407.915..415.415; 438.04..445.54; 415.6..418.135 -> 0.29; 32.6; 27.6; 24.4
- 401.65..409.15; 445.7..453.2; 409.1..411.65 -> -0.45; 28.3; 34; 33.3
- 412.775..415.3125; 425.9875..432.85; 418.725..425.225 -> 0.83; 31.6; 23.8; 23.3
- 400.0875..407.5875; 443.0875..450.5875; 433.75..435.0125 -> 0.20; 27.2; 23.8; 28.7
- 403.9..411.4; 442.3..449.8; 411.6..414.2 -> -0.30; 30.4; 33.6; 27.7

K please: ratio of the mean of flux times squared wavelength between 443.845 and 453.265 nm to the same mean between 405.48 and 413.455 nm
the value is 1.20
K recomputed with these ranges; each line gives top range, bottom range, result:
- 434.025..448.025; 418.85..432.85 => 1.12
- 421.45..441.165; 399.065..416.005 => 0.87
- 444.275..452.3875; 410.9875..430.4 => 1.36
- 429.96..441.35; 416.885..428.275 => 1.03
